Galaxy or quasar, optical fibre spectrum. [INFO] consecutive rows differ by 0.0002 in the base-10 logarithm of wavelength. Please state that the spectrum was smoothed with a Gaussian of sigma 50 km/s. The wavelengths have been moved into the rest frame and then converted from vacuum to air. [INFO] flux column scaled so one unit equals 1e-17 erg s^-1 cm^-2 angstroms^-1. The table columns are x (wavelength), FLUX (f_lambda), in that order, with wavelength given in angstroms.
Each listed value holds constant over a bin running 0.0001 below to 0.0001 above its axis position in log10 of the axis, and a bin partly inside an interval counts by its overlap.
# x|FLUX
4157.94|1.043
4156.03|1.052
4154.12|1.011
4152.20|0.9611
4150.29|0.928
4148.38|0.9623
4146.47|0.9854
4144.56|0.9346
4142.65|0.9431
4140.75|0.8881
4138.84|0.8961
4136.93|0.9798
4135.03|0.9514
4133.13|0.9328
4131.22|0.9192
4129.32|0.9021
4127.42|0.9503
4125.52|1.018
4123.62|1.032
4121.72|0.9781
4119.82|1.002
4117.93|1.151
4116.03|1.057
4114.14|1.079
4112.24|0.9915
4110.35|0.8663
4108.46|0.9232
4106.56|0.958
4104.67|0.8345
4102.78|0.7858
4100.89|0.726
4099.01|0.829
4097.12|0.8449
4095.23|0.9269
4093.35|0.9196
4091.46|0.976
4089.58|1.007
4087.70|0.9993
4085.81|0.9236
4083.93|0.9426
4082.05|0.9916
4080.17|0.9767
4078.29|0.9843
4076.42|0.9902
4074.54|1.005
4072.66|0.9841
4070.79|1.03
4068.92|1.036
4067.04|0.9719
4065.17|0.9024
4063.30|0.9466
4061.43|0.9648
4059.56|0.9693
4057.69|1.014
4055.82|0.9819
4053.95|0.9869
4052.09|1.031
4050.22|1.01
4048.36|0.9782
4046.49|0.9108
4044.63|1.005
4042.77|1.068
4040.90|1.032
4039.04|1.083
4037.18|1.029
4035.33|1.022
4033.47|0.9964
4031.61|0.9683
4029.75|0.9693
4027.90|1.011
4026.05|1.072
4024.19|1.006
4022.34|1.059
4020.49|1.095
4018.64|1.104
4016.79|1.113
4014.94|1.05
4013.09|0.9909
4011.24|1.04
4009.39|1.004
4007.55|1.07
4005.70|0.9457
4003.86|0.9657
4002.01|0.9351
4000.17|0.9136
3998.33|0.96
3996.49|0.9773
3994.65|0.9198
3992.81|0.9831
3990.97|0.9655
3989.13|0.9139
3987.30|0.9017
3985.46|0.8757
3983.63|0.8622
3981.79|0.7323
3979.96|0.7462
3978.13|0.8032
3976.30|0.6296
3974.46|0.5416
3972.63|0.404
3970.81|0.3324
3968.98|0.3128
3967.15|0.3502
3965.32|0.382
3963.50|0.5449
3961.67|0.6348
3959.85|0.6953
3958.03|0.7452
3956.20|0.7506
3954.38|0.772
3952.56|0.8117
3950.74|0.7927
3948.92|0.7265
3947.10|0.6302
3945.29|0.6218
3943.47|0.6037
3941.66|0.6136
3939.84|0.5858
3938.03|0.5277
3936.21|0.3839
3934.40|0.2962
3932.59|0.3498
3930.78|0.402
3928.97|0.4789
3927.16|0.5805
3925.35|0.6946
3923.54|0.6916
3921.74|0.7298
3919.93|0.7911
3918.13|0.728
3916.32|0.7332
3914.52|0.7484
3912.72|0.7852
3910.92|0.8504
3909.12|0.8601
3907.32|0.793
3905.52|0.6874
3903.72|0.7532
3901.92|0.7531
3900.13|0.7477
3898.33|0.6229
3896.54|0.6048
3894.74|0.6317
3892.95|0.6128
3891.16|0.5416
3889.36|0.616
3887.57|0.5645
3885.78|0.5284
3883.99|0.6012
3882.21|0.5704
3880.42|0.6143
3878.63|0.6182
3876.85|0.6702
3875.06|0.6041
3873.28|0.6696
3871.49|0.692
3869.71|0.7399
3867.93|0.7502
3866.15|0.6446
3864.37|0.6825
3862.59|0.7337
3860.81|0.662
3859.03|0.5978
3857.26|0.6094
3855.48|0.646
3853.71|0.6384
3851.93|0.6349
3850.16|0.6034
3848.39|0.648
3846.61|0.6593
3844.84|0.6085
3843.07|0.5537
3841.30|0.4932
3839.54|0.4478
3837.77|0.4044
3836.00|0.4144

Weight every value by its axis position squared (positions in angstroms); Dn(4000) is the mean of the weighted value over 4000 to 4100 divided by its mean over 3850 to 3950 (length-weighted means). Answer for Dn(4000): 1.7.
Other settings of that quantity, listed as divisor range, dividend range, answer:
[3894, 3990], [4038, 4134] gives 1.59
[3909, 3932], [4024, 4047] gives 1.57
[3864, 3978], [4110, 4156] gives 1.73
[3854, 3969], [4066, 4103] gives 1.61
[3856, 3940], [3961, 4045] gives 1.45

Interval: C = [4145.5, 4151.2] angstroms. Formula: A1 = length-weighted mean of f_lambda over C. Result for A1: 0.959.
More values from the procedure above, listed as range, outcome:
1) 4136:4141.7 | 0.92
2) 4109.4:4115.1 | 0.98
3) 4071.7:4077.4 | 0.994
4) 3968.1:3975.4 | 0.399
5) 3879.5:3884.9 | 0.595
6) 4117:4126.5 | 1.04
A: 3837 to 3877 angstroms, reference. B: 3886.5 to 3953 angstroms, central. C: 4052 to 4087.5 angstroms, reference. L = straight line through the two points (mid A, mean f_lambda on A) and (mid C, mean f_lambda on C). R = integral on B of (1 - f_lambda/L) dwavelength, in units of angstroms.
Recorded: 7.5 angstroms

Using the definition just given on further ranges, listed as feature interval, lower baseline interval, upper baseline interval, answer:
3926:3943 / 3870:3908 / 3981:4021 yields 6.6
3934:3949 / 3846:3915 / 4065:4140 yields 3.9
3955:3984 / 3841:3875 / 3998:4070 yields 9.5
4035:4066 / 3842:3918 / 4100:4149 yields -4.8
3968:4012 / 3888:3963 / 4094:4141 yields -3.9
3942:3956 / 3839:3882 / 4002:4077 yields 1.9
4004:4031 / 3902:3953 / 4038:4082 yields -4.6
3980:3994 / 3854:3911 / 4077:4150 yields -1.6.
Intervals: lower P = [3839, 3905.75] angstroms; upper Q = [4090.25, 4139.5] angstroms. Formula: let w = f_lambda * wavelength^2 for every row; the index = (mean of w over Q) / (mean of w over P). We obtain 1.7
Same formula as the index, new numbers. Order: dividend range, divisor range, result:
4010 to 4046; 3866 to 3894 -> 1.78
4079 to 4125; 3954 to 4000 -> 1.41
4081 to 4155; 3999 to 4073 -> 0.98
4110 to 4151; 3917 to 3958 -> 1.72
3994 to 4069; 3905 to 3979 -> 1.70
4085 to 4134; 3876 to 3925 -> 1.53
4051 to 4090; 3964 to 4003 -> 1.39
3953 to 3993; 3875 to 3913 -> 1.05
